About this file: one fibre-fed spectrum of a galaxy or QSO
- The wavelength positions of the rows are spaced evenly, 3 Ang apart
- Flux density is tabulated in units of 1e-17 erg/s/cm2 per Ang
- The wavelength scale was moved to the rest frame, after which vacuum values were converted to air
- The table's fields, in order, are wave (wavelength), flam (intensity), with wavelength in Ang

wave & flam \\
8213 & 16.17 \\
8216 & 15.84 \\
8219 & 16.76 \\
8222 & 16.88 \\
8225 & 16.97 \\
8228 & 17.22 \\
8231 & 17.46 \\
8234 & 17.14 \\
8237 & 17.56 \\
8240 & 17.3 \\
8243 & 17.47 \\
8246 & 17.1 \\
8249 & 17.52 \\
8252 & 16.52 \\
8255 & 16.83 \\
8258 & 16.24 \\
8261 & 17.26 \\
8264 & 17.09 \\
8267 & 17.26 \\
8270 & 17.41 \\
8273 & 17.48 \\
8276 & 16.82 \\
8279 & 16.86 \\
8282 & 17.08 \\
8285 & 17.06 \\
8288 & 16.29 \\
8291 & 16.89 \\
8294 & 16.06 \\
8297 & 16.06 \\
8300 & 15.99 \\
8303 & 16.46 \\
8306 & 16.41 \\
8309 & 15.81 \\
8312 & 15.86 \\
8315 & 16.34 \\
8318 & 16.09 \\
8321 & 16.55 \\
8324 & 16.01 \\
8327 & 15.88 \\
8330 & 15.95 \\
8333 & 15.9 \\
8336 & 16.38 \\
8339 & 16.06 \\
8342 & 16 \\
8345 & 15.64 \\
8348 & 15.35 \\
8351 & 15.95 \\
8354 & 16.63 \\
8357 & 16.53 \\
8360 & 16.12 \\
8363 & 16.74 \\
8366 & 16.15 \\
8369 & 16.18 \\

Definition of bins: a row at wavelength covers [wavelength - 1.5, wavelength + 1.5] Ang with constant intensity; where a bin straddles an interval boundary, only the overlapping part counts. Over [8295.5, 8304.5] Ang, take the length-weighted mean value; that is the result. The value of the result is 16.2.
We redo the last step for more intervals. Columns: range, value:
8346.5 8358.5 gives 16.1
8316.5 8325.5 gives 16.2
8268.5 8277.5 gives 17.2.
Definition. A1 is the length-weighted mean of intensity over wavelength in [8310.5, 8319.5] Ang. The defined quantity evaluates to 16.1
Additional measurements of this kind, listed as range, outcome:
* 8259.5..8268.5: 17.2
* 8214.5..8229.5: 16.7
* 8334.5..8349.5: 15.9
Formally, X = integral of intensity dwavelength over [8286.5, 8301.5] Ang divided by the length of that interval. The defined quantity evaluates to 16.3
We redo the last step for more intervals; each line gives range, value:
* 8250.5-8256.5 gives 16.7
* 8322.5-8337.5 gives 16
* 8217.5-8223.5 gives 16.8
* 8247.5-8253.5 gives 17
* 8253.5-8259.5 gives 16.5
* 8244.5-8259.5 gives 16.8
